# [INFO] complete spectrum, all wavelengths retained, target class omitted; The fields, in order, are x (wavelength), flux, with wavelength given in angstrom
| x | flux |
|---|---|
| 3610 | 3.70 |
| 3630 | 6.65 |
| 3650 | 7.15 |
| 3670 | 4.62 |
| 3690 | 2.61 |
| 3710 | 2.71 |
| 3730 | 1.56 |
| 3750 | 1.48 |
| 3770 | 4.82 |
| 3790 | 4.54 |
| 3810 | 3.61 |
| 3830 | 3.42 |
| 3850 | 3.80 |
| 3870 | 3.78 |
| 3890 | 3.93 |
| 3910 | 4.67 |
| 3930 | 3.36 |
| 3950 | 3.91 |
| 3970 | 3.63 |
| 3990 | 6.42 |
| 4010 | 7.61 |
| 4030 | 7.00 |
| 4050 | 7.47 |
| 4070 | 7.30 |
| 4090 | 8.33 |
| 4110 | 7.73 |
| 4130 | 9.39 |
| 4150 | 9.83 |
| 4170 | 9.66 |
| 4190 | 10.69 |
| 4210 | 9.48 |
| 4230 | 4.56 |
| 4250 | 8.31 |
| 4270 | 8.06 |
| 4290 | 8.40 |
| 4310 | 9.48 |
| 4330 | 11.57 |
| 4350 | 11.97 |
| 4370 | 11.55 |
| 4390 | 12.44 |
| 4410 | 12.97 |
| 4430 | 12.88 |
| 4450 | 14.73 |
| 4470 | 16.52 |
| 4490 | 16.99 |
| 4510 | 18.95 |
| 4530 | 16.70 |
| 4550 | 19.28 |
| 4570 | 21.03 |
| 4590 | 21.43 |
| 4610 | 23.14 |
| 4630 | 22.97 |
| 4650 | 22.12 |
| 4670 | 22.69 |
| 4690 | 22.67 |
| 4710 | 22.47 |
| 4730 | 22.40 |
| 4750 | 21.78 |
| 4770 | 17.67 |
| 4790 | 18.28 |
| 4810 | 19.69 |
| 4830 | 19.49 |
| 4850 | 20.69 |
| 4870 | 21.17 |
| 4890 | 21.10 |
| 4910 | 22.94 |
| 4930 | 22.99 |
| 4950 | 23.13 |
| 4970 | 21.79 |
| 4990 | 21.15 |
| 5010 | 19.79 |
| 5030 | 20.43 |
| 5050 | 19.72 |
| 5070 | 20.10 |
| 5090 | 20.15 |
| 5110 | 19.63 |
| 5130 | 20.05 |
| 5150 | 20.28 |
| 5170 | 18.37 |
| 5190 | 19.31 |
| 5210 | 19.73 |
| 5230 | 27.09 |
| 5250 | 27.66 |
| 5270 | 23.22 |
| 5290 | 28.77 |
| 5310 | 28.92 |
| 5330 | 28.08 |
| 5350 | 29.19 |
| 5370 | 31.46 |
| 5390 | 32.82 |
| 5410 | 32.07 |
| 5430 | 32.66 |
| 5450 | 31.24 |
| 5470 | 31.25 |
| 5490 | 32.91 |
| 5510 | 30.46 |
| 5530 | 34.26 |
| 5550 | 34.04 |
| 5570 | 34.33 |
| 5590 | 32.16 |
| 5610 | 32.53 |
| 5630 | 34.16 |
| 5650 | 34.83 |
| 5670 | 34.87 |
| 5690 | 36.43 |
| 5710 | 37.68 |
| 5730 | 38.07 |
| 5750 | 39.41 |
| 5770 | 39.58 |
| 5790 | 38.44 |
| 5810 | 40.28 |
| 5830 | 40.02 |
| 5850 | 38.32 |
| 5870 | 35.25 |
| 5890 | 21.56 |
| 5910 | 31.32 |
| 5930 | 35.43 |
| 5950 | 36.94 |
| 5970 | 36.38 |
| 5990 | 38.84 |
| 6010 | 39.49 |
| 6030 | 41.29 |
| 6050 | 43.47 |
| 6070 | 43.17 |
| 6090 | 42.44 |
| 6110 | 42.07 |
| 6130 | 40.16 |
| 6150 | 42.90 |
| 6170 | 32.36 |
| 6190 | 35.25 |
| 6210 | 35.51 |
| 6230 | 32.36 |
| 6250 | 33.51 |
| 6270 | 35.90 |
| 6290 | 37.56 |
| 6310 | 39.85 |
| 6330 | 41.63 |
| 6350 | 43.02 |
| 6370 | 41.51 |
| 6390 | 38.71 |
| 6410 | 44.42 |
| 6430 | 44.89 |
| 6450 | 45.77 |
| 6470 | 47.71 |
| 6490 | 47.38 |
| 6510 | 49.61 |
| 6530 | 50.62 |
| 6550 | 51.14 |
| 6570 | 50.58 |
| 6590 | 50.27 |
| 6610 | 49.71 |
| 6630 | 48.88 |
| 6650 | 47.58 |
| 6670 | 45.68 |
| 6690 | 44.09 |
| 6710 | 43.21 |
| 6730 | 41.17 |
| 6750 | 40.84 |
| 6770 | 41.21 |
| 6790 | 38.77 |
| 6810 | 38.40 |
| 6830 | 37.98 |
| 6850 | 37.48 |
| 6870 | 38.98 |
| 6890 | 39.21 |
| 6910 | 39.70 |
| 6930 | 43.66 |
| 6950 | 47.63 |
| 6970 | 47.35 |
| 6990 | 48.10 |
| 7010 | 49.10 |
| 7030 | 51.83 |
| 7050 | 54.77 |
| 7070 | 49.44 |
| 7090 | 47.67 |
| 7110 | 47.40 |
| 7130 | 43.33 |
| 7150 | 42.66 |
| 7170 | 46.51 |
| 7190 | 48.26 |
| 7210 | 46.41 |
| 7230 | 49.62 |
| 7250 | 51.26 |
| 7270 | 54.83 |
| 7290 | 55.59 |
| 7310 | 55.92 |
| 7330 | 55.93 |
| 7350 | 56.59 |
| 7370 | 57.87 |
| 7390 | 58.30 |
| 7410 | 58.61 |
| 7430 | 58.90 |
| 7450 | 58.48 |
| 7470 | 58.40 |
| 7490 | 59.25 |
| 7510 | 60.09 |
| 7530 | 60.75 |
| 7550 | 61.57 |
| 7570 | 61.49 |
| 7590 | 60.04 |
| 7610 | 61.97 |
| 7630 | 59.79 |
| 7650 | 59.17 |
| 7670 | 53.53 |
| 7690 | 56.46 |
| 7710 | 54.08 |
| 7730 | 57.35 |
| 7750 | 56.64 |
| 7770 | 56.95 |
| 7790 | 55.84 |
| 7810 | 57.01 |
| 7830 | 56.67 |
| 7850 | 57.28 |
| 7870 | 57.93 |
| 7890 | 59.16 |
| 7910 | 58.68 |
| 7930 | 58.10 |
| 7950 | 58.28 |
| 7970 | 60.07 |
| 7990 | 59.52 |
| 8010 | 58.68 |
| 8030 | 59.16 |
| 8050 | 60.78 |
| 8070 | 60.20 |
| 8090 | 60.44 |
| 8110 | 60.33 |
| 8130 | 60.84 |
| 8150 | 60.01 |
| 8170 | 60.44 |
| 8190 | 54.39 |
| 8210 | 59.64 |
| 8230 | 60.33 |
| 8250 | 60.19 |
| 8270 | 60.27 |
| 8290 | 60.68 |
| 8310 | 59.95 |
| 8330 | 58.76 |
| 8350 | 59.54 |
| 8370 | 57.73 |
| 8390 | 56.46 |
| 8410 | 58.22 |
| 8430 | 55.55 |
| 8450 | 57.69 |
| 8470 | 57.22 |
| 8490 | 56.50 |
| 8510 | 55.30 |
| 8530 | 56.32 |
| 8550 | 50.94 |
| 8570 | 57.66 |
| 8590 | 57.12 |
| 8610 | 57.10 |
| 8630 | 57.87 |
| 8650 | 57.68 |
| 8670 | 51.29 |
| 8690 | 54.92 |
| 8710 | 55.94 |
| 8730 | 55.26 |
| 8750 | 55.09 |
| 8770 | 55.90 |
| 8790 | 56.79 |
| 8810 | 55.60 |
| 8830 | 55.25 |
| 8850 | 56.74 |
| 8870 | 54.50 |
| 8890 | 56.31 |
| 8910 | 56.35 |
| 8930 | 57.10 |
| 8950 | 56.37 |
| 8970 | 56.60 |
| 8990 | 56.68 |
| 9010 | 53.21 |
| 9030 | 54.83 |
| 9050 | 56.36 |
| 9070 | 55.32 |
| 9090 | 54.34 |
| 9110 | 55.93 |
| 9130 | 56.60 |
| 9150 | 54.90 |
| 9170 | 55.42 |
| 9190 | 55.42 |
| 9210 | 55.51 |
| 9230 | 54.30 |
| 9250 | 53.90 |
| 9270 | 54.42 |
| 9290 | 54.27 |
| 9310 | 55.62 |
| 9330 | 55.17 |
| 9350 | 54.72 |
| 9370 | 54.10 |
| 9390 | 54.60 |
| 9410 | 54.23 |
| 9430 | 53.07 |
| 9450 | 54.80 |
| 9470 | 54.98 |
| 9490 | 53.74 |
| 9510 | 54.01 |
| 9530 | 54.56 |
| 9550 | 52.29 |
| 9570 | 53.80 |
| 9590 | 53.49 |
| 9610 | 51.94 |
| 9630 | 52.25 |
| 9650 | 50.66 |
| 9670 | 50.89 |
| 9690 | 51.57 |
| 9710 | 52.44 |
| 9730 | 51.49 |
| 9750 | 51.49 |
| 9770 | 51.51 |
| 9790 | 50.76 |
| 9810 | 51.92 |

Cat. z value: 0.00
